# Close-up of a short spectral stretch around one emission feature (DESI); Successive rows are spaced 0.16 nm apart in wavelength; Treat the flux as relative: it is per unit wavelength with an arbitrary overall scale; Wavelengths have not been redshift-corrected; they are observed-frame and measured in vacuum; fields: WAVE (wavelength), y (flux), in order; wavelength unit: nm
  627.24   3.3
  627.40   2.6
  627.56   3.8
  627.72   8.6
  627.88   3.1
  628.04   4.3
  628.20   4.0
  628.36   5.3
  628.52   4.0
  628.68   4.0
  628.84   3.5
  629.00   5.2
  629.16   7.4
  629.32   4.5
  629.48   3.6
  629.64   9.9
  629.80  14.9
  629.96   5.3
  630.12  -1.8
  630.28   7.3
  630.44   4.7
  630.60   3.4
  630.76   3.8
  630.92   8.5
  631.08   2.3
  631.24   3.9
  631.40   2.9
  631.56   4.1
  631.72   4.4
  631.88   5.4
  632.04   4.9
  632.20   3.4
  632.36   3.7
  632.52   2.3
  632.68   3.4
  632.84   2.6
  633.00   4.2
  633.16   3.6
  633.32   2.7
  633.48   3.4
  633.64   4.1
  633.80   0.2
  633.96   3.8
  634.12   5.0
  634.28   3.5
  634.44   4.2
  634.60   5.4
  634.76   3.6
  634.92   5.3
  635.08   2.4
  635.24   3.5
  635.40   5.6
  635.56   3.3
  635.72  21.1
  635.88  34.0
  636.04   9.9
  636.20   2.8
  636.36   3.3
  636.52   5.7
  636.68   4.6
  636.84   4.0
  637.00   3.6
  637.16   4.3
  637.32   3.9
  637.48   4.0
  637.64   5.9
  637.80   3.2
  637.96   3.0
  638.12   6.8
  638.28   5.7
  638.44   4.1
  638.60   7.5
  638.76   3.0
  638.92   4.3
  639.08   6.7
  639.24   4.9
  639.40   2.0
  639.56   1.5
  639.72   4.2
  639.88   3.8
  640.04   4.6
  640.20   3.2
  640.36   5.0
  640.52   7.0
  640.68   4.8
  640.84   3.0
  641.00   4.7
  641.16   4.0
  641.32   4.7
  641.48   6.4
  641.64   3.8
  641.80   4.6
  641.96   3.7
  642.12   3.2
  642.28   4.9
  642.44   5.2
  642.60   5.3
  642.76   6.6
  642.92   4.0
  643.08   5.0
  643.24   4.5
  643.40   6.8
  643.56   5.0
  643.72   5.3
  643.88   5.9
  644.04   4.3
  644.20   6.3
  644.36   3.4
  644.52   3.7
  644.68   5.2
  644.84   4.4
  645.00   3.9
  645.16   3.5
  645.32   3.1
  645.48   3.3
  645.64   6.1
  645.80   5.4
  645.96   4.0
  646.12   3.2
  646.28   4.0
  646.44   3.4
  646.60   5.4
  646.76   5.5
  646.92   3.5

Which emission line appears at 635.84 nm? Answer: [O III]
